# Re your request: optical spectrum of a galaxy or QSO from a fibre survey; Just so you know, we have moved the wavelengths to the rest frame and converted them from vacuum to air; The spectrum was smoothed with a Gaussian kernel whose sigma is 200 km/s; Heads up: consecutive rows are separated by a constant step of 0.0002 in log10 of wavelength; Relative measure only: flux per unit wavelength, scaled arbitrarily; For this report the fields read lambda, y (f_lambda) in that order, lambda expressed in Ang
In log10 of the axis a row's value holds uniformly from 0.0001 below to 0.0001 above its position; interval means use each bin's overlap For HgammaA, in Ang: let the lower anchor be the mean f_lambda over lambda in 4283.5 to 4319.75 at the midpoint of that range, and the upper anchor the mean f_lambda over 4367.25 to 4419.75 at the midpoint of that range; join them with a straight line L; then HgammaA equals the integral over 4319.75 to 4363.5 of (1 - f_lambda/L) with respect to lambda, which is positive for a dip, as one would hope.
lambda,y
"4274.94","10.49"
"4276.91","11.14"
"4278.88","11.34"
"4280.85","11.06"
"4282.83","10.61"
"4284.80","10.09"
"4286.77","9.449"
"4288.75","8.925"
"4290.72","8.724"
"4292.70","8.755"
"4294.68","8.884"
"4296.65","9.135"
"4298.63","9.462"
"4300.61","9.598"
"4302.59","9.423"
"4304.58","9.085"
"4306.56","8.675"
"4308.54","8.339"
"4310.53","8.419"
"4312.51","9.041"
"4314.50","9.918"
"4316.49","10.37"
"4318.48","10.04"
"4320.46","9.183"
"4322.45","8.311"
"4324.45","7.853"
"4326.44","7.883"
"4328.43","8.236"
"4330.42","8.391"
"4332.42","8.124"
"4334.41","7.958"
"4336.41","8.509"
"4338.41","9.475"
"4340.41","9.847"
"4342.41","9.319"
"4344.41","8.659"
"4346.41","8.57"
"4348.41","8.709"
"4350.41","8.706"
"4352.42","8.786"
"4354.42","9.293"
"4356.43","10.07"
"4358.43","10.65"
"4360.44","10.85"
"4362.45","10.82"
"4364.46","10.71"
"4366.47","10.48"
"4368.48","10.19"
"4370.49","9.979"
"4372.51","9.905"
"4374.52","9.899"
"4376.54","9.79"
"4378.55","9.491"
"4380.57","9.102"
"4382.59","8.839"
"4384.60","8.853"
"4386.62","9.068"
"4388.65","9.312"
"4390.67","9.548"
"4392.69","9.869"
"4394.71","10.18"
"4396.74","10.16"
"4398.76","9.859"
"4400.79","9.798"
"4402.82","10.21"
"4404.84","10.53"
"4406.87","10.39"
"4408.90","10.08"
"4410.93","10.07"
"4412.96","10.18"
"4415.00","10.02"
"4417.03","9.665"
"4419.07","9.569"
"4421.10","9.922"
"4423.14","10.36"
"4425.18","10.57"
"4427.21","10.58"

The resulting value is 2.2 Ang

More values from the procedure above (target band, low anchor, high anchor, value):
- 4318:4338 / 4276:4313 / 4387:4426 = 2.5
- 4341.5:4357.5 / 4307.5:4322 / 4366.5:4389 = 0.7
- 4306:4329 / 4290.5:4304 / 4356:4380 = 1.4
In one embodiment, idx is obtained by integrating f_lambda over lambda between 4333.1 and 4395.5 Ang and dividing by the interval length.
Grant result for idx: 9.52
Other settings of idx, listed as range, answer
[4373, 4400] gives 9.55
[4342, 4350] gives 8.78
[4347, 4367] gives 9.87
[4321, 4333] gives 8.17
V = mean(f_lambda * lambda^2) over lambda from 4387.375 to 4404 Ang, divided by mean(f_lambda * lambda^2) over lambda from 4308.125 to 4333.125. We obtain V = 1.2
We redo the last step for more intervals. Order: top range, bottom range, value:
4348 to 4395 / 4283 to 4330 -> 1.11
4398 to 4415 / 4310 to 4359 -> 1.17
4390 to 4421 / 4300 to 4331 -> 1.17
